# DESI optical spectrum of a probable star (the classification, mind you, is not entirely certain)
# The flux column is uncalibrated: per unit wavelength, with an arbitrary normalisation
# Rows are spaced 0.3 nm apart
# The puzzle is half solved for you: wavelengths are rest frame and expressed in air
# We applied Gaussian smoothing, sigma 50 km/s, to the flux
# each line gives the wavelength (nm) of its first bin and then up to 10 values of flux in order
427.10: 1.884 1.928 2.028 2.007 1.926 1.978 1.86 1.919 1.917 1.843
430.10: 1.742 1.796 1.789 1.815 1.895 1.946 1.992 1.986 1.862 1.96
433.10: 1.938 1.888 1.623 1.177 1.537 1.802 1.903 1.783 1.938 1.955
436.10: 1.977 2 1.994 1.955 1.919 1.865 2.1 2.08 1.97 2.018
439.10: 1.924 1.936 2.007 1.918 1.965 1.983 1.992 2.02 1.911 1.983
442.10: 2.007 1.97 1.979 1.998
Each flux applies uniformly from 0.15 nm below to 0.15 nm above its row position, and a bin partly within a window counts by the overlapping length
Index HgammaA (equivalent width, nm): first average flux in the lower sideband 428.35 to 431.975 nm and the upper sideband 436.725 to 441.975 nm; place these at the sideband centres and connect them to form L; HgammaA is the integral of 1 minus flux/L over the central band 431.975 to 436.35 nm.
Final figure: 0.23 nm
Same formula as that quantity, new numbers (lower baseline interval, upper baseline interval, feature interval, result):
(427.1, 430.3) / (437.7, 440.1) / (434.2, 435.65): 0.12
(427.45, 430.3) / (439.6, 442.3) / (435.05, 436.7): 0.01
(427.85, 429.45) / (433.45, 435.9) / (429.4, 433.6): -0.11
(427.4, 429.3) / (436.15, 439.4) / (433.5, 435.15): 0.29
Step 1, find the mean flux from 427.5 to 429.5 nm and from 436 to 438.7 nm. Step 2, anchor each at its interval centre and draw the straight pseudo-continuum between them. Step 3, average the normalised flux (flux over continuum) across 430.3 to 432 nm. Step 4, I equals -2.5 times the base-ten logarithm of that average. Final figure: 0.05 mag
